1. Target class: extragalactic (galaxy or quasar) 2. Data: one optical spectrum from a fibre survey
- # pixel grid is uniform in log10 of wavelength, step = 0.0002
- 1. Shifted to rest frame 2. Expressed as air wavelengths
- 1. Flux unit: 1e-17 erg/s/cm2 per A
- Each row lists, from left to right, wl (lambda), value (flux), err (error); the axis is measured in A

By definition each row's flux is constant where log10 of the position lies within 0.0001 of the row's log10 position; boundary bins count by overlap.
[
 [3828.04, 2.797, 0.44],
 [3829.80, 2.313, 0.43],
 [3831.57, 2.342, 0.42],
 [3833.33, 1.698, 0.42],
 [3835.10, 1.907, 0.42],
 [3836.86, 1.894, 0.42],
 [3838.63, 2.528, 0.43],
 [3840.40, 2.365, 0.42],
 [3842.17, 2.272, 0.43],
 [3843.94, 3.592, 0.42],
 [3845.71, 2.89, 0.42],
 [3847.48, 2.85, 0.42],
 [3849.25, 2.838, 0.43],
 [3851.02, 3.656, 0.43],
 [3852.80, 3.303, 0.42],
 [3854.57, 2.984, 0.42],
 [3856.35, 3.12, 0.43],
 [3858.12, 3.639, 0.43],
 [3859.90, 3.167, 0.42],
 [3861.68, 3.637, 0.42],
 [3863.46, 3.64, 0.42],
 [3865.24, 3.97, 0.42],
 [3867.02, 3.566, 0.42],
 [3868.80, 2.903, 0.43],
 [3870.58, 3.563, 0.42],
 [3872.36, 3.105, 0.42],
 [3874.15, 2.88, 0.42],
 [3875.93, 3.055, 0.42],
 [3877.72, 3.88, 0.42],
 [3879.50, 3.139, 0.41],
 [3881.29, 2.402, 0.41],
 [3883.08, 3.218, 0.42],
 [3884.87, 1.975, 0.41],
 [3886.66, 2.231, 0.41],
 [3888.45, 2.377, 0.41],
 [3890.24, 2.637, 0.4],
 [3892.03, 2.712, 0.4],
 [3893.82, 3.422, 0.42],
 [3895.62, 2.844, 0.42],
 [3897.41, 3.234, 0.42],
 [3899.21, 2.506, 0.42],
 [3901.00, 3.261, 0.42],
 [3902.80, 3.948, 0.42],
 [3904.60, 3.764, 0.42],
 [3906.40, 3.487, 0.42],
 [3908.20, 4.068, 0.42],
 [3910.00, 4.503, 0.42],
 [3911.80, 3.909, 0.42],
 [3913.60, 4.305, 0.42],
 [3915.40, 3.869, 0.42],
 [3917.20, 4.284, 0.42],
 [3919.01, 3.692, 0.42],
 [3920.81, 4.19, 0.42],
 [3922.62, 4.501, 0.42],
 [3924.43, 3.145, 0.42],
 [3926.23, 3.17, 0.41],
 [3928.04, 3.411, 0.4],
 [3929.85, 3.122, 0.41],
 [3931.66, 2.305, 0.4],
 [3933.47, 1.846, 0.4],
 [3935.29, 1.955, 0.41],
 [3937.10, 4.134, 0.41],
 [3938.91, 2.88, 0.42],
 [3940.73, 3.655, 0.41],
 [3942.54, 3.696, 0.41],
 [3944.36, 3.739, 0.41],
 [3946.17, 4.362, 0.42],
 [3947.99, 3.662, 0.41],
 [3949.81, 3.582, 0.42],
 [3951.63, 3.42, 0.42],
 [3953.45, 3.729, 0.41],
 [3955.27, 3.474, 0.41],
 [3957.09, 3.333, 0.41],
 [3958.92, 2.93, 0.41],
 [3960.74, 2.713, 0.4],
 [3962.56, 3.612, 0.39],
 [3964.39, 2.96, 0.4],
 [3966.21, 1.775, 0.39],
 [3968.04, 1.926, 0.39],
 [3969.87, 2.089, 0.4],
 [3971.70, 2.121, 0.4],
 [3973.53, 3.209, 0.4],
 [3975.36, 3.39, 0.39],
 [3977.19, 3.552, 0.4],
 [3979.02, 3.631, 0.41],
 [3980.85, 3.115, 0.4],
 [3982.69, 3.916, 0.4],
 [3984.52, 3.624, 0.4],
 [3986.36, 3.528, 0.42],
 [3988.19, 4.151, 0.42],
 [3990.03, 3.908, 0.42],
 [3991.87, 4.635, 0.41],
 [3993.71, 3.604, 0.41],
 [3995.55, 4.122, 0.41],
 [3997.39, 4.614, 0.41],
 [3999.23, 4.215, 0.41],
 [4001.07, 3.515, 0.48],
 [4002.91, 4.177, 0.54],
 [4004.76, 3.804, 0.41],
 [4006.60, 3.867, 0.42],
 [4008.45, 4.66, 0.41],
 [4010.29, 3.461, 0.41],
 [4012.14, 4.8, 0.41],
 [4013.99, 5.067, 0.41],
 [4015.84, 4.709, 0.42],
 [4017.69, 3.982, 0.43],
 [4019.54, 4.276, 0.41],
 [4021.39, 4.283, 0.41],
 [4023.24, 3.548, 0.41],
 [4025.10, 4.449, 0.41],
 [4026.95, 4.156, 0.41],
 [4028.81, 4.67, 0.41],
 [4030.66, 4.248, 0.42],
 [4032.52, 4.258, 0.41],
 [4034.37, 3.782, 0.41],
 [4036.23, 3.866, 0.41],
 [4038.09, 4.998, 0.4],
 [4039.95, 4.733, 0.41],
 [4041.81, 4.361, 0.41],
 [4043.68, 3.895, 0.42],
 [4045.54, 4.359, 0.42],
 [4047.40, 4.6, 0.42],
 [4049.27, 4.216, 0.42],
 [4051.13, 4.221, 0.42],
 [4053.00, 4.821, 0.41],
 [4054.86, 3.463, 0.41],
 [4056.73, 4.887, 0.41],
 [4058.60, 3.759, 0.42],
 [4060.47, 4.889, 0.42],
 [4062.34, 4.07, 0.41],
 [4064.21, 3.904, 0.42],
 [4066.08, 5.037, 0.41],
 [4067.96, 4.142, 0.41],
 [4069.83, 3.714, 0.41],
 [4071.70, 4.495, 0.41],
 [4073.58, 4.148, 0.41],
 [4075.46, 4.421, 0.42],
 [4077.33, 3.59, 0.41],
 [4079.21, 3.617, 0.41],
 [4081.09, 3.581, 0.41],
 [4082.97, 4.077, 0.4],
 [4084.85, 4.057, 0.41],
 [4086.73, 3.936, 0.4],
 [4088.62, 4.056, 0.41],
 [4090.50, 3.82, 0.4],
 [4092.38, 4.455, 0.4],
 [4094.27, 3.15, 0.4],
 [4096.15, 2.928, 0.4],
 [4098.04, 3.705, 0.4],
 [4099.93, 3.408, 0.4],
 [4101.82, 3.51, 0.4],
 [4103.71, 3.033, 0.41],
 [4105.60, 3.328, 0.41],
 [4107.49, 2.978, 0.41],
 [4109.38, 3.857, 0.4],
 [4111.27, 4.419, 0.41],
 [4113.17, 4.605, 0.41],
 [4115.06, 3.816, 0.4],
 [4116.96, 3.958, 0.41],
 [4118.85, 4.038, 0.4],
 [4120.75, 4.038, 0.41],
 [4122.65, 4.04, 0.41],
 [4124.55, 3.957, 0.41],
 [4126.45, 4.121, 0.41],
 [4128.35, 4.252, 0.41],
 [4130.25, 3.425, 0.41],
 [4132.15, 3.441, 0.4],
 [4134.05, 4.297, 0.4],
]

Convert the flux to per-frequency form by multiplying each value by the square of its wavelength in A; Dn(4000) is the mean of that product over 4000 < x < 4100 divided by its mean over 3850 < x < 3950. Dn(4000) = 1.33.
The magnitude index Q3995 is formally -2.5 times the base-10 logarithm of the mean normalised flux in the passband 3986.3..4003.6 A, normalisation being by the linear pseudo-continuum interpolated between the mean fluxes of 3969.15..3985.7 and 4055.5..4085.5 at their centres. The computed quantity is -0.20 mag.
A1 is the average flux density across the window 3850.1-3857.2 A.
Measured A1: 3.26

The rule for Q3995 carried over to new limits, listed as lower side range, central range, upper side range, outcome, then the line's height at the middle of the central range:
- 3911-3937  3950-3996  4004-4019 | 0.189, 3.92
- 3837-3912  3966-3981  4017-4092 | 0.316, 3.72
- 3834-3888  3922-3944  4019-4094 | 0.094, 3.43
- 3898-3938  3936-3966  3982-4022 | 0.093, 3.76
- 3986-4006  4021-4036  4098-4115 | -0.062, 3.92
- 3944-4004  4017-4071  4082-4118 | -0.178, 3.62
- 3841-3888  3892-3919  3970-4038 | -0.083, 3.37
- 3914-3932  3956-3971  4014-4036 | 0.403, 3.87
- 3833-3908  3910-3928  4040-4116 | -0.200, 3.25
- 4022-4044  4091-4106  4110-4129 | 0.200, 4.15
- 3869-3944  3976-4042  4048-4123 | -0.125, 3.67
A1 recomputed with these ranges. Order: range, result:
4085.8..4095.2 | 3.88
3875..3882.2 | 3.12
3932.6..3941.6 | 2.89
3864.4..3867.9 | 3.77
